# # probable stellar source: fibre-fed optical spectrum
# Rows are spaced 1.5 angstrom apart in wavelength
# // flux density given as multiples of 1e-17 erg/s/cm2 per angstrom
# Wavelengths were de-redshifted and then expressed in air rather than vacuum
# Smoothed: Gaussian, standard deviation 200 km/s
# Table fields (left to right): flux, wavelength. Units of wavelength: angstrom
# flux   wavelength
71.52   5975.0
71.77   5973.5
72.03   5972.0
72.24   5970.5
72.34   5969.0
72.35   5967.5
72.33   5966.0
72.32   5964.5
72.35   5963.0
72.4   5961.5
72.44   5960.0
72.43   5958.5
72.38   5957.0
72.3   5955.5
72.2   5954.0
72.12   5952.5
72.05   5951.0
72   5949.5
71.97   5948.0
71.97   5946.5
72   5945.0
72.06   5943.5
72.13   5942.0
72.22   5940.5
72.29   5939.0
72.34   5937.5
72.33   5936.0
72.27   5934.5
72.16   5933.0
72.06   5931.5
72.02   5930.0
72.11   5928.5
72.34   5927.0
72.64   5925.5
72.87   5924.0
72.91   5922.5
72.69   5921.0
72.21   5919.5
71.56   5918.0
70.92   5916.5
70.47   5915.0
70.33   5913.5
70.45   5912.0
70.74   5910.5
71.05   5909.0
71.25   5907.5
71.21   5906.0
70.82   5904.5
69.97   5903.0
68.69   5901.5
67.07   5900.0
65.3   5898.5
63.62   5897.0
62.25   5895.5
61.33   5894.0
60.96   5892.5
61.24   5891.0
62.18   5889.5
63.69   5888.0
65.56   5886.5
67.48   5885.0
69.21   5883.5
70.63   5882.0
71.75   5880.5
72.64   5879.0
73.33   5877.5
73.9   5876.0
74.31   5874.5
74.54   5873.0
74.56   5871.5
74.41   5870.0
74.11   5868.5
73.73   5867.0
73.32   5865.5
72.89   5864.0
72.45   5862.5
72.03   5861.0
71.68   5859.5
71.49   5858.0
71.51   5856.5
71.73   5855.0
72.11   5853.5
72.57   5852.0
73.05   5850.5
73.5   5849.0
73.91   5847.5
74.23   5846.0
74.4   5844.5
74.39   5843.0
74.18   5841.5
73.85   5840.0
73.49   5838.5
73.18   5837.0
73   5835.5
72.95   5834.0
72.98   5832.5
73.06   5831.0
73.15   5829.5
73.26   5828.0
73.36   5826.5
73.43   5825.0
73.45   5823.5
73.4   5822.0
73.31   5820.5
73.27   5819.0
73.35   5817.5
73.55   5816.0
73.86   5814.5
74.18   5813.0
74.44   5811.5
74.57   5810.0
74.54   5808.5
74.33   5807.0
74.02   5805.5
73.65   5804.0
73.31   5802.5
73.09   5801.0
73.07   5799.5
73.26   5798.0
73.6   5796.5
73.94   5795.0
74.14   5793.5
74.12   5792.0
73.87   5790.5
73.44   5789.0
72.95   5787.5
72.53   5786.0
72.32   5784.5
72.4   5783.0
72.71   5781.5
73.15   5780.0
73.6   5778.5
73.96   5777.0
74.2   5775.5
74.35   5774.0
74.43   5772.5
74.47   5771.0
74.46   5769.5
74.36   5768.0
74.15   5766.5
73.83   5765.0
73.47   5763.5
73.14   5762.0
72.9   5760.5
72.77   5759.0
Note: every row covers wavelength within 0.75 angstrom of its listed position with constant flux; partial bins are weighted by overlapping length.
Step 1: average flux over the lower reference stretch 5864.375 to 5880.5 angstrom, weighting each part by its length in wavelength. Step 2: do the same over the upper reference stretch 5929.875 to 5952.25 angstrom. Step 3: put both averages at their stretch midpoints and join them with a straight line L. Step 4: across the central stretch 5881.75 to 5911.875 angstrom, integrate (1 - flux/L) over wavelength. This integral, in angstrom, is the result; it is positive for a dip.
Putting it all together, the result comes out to 2.7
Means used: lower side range 73.8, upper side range 72.1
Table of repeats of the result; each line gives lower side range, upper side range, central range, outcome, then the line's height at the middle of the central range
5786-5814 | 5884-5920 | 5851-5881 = -1.4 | 69.7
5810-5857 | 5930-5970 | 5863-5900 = 2.0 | 72.9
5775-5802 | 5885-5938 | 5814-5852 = -0.9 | 71.8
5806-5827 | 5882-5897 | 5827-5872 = -2.5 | 69.4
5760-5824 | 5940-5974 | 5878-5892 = 1.1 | 72.8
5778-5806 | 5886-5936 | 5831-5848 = -0.5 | 71.6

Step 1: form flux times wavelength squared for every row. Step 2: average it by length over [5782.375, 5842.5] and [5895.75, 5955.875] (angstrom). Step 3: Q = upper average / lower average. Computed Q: 1.01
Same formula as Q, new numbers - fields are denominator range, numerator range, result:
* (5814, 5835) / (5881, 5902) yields 0.91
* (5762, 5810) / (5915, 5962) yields 1.03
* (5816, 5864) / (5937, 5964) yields 1.03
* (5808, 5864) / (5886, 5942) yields 0.97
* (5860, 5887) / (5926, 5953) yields 1.02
